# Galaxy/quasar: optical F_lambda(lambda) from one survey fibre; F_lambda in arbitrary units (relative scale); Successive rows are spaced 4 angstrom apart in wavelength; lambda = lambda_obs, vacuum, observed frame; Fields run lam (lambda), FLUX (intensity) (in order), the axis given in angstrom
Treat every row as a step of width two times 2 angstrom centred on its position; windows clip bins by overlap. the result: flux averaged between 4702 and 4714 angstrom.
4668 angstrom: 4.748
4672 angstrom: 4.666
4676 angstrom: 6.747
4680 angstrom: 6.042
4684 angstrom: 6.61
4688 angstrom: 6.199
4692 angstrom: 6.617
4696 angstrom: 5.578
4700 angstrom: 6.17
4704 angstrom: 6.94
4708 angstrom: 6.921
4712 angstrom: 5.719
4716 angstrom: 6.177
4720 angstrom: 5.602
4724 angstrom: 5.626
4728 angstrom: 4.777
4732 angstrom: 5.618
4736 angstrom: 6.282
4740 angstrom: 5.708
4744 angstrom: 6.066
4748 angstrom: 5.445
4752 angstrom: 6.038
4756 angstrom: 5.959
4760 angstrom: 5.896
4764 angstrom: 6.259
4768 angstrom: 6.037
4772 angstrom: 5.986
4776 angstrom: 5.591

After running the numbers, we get 6.53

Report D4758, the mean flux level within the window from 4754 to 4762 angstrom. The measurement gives 5.93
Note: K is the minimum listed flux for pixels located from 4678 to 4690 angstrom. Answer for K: 6.042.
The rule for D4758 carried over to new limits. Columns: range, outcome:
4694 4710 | 6.4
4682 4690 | 6.4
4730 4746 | 5.92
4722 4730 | 5.2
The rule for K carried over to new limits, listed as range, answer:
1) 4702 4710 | 6.921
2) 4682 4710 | 5.578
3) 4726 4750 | 4.777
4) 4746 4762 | 5.445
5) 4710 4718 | 5.719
